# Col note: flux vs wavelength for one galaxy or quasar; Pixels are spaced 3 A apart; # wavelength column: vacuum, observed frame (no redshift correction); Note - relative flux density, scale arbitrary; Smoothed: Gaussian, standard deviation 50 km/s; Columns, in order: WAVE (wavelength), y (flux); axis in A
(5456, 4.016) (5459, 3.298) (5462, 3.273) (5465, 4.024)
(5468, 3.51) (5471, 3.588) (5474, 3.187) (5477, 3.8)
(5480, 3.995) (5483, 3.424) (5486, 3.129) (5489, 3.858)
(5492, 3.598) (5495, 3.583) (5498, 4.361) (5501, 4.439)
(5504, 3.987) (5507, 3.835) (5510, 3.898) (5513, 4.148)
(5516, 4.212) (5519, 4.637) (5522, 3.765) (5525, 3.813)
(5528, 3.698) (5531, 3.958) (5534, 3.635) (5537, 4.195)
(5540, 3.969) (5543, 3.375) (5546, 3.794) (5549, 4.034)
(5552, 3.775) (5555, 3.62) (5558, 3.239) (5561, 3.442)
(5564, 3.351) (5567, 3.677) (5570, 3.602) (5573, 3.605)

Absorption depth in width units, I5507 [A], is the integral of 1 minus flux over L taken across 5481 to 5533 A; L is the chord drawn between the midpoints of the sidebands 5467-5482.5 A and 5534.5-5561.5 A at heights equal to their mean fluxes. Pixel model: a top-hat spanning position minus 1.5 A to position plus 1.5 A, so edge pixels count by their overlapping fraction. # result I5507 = -3.4 A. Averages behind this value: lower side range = 3.61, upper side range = 3.72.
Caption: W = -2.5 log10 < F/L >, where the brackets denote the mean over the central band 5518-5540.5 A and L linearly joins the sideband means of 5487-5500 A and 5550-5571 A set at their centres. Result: -0.07 mag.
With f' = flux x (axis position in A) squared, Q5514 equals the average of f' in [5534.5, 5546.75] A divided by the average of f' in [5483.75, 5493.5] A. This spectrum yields 1.1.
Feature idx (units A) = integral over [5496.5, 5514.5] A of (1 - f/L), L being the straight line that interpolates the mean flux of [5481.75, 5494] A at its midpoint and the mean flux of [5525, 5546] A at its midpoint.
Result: -2.5 A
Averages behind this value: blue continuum 3.51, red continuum 3.8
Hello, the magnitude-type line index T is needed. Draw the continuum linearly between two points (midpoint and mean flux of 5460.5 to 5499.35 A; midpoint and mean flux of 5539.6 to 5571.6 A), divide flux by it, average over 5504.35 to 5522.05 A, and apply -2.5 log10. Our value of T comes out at -0.13 mag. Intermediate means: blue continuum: 3.64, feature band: 4.1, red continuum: 3.61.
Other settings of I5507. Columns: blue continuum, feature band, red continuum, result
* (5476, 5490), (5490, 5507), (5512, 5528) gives -0.7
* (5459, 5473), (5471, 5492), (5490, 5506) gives 1.1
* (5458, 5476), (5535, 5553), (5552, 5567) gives -1.9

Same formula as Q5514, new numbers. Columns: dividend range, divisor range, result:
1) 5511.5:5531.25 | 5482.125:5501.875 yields 1.09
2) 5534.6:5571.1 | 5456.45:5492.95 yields 1.06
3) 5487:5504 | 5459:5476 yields 1.14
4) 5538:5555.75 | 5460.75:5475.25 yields 1.10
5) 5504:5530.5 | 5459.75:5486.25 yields 1.14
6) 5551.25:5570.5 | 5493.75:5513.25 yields 0.89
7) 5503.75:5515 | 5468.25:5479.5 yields 1.13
